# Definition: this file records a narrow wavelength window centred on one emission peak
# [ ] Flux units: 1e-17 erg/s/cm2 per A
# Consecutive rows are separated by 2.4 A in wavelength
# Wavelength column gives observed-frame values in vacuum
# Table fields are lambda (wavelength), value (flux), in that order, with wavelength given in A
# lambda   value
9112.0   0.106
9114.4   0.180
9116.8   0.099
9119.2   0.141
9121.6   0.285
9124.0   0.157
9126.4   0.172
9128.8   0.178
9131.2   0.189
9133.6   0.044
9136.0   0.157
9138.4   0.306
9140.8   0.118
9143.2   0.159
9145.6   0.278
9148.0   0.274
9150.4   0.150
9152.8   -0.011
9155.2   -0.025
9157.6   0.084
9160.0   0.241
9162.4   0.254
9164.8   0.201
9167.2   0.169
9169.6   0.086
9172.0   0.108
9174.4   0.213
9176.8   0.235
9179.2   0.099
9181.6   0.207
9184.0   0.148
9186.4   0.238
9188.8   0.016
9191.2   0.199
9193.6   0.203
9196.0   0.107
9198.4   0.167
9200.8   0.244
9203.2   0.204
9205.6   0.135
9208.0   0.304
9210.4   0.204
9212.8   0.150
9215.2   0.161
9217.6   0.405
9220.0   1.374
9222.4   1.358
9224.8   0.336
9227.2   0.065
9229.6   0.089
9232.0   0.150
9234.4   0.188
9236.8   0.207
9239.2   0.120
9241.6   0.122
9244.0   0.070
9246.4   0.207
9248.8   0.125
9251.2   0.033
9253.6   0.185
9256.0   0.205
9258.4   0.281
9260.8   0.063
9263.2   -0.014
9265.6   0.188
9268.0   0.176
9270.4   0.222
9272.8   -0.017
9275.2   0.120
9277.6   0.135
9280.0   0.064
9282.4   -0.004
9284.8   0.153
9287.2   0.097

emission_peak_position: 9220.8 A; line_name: H-beta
